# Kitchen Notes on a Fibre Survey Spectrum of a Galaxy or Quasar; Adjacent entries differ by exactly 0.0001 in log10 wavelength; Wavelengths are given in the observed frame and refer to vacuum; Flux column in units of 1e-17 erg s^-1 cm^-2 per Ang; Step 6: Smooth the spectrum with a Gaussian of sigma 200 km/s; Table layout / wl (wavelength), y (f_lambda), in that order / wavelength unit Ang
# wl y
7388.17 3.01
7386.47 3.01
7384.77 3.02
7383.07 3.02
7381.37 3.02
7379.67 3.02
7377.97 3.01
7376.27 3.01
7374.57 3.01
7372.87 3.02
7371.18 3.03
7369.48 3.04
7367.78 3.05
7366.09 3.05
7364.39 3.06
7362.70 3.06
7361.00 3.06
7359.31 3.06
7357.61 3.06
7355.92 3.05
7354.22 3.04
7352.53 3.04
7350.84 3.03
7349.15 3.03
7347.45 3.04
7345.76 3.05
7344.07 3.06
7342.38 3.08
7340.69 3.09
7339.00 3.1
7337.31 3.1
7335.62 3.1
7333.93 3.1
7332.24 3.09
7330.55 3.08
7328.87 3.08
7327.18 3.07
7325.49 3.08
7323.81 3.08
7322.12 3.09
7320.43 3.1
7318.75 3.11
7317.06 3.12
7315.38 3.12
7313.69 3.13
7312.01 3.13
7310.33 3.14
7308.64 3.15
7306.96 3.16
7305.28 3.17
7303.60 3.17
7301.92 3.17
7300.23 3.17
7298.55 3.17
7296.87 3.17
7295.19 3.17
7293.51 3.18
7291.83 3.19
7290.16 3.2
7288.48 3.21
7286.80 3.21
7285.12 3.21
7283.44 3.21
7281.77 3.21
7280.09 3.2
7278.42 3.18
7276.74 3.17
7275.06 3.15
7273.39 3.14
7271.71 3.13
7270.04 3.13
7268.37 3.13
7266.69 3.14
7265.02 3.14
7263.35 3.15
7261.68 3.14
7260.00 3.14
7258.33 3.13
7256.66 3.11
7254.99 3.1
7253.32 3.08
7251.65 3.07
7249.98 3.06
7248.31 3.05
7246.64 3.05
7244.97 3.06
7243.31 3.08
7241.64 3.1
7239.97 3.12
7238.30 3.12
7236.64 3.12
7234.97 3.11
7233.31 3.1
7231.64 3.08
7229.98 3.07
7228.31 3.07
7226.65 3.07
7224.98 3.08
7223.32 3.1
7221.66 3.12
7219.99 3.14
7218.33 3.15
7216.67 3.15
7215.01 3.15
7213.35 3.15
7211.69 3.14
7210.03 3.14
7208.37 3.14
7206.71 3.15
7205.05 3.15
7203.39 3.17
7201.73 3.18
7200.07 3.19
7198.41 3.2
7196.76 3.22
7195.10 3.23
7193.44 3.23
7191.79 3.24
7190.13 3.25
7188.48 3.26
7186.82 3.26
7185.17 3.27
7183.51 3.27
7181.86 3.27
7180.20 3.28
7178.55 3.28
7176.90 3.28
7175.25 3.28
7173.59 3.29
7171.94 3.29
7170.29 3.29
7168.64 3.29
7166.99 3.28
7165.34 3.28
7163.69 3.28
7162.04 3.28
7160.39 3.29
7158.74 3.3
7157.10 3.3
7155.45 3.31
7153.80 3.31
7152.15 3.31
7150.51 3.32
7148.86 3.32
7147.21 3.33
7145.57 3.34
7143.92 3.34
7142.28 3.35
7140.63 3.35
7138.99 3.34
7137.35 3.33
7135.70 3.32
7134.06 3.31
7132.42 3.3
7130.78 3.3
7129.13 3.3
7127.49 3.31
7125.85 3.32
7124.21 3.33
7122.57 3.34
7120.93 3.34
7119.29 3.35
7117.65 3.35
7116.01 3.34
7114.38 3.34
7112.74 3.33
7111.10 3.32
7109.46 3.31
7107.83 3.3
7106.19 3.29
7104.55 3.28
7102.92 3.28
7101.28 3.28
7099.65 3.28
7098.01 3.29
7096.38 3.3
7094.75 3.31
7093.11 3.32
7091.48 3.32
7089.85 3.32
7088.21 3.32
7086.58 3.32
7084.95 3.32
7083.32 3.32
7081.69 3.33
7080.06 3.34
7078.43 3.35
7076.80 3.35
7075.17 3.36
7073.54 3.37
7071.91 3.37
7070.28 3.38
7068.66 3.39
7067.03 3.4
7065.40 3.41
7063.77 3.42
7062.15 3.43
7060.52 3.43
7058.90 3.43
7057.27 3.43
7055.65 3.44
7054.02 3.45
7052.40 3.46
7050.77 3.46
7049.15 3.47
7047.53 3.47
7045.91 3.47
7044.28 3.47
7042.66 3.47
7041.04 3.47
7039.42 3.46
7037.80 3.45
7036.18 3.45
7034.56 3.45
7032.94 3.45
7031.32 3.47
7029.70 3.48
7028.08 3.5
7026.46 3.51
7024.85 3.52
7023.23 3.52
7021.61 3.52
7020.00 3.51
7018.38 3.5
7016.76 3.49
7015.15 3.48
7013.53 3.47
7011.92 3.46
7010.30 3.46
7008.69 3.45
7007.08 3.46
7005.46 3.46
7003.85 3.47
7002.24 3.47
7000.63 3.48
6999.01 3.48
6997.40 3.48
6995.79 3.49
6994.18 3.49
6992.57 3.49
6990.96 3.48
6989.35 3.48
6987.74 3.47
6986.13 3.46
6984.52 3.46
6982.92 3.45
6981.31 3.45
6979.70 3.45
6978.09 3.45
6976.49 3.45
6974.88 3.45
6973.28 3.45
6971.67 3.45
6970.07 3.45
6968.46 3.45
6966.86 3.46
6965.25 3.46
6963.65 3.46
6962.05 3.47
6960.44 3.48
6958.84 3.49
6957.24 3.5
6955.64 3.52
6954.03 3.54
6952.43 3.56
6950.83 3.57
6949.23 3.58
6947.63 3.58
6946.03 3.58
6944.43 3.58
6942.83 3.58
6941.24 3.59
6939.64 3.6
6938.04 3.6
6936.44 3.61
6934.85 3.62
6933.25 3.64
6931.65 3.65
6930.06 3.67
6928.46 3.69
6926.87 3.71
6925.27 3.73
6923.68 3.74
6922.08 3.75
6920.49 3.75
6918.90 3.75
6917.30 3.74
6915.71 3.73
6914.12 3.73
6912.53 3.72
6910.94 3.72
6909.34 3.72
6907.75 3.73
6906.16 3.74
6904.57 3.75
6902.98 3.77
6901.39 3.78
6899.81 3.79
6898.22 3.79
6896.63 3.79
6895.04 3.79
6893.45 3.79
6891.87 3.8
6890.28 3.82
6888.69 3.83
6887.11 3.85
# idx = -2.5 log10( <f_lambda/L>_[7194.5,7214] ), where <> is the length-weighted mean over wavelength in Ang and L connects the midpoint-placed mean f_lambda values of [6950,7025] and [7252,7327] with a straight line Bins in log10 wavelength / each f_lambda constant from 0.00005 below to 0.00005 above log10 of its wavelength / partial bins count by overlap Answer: 0.02 mag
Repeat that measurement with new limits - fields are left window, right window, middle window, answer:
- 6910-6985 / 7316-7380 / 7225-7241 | 0.04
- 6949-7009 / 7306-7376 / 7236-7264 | 0.03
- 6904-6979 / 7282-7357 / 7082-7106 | 0.03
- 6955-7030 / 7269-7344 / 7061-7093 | 0.01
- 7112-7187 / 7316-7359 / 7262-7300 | -0.01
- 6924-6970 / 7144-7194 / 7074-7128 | 0.02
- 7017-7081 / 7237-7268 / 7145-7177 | -0.01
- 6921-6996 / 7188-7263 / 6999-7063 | -0.01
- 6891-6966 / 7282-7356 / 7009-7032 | 0.01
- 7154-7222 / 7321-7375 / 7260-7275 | 0.00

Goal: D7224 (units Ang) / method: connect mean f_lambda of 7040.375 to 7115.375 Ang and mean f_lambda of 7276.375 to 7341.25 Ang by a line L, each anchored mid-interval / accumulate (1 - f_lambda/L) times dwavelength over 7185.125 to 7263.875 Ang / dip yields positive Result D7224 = 2.2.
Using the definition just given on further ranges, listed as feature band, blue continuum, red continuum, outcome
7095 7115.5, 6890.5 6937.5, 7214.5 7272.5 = 0.4 Ang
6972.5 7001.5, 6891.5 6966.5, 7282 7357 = 0.9 Ang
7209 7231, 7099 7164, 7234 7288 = 0.5 Ang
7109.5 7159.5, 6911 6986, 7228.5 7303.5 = -0.1 Ang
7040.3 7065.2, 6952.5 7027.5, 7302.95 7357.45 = -0.3 Ang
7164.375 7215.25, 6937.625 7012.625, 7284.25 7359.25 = 0.4 Ang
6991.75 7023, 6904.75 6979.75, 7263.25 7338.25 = 0.3 Ang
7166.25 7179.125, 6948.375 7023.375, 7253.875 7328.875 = 0.0 Ang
